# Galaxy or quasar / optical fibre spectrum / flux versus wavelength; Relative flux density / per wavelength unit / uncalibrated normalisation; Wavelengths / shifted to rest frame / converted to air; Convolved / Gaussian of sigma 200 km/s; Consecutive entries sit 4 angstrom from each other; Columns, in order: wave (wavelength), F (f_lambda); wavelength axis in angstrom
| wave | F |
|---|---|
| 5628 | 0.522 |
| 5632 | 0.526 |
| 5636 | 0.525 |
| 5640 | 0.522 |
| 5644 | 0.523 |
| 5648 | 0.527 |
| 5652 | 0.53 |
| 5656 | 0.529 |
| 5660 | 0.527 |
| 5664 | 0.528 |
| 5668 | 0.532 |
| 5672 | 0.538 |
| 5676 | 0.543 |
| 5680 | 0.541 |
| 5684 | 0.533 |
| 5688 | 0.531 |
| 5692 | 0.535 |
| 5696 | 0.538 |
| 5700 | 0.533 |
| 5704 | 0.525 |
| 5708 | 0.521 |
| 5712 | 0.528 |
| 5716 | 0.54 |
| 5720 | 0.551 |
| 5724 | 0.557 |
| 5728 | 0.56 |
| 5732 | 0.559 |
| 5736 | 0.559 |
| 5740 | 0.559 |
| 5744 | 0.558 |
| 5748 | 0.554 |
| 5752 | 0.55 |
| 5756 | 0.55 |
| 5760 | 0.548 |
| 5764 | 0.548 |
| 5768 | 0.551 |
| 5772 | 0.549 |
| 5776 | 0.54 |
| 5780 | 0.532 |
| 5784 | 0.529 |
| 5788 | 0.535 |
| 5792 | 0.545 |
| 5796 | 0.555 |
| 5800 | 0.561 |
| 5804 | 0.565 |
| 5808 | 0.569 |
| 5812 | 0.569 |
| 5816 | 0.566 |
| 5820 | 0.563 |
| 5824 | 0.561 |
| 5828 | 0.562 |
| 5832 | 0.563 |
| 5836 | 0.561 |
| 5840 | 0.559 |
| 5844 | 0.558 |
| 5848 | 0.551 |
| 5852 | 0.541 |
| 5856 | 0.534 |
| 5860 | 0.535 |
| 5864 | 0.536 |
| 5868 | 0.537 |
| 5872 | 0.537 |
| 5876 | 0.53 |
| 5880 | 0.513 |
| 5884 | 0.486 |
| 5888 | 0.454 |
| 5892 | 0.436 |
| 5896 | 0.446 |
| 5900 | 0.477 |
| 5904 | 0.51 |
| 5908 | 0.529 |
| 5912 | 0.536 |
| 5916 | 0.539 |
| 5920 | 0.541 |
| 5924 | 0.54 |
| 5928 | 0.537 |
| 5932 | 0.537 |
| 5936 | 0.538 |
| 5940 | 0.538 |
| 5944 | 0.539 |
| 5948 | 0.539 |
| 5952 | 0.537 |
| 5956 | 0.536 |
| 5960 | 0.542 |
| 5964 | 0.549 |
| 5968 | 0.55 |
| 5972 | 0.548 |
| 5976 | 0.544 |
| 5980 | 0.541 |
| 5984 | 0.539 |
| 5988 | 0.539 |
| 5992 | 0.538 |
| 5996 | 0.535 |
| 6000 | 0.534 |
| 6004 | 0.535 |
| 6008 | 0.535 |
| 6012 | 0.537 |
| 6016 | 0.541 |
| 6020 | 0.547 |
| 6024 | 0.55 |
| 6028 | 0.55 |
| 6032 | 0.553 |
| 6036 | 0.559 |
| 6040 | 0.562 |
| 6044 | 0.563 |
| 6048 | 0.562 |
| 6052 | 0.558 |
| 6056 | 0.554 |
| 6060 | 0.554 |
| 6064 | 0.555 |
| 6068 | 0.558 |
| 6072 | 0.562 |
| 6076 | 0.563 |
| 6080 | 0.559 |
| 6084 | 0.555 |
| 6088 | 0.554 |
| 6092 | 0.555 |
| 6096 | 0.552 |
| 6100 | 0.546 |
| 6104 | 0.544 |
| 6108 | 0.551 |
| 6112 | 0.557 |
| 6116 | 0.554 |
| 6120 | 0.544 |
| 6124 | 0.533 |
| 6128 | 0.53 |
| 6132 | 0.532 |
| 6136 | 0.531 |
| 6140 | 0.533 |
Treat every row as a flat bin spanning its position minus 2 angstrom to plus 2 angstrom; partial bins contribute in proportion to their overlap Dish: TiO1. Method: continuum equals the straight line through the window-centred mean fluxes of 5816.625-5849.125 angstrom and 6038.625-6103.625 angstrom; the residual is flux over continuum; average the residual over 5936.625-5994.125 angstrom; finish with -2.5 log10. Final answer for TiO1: 0.03 mag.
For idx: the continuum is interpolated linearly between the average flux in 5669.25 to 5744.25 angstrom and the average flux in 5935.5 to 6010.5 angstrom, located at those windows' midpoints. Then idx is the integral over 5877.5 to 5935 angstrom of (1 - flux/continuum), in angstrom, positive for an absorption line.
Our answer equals 3.6 angstrom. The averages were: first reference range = 0.542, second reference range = 0.54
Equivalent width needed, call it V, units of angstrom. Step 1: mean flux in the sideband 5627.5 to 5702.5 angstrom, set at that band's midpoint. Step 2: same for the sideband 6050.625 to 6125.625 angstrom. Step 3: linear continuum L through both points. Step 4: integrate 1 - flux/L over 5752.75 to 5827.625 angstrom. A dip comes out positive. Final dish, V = -2.1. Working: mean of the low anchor 0.531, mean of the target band 0.552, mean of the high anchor 0.553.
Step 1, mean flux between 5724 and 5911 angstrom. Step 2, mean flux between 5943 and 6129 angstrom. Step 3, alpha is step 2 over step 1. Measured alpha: 1.02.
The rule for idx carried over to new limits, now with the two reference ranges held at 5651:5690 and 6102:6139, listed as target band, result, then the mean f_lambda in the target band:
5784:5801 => -0.3 angstrom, 0.546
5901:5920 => 0.4 angstrom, 0.527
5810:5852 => -1.9 angstrom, 0.56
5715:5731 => -0.6 angstrom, 0.553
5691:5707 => 0.1 angstrom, 0.532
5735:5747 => -0.5 angstrom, 0.558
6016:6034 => -0.3 angstrom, 0.549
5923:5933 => 0.0 angstrom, 0.538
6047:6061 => -0.4 angstrom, 0.557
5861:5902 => 3.1 angstrom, 0.496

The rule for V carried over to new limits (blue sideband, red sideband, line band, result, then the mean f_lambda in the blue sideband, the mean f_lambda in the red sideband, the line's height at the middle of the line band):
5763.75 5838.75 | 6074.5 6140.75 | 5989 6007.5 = 0.5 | 0.554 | 0.547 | 0.549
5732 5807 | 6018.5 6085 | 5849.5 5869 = 0.5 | 0.55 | 0.557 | 0.552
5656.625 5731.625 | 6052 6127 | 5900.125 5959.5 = 1.4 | 0.537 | 0.553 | 0.546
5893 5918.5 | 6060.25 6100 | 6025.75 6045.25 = -0.5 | 0.504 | 0.556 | 0.543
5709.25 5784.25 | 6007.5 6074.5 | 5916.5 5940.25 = 0.6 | 0.549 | 0.553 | 0.552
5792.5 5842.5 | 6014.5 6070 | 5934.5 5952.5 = 0.6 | 0.562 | 0.555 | 0.558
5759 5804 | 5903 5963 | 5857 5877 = 0.2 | 0.546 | 0.537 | 0.54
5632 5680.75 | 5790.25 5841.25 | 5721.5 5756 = -0.6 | 0.53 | 0.562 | 0.546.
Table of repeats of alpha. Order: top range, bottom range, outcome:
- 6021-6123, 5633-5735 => 1.04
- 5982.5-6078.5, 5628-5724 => 1.03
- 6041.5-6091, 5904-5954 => 1.04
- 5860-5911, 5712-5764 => 0.91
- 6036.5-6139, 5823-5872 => 1.00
